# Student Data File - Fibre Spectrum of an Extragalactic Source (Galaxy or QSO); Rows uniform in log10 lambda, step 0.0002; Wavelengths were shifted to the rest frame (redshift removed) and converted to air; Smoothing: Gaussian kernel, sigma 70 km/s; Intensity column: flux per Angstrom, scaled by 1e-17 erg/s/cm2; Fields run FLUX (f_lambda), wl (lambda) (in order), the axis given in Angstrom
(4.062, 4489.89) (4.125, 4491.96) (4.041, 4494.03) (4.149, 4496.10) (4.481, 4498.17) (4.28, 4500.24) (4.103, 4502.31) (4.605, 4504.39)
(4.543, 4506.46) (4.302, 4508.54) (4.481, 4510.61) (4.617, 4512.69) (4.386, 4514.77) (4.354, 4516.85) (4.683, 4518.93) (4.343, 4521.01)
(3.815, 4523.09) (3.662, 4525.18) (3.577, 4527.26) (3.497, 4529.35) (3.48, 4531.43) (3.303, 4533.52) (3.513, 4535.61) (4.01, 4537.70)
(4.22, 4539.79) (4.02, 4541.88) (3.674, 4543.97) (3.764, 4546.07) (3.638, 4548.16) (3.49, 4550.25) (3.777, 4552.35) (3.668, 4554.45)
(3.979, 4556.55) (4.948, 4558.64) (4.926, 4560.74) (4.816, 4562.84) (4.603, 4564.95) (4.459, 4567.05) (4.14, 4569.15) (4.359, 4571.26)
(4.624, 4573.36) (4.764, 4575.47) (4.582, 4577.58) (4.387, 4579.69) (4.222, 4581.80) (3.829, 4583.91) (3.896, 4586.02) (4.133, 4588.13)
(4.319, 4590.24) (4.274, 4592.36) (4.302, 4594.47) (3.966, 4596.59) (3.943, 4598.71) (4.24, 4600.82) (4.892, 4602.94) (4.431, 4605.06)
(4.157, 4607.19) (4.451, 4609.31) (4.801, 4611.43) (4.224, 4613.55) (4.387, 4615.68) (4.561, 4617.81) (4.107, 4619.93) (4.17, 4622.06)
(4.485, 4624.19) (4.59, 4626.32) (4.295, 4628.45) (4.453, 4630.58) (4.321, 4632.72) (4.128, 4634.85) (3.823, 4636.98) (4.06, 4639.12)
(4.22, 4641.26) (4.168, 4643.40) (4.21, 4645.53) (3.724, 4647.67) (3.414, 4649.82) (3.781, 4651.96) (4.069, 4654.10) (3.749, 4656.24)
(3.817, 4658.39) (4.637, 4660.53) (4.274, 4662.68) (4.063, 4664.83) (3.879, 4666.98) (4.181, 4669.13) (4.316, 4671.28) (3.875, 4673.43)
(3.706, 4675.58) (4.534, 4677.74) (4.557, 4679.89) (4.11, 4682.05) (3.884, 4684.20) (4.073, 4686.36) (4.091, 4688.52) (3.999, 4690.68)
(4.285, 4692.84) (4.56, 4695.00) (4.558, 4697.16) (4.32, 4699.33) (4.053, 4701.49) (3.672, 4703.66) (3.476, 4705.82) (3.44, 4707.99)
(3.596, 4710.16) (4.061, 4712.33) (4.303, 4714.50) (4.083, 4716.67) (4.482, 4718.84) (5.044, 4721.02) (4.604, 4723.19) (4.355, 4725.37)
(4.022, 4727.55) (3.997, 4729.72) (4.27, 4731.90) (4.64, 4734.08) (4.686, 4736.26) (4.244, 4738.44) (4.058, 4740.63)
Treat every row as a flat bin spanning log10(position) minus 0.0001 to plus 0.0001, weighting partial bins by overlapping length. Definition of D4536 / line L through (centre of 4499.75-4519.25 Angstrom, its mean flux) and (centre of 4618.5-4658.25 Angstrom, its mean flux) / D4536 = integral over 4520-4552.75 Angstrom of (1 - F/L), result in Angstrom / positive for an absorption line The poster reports 4.7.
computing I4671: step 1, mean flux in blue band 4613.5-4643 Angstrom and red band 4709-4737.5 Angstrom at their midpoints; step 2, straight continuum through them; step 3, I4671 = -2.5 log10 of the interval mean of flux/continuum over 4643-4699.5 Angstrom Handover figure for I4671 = 0.05 mag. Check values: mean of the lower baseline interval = 4.27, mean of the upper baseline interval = 4.32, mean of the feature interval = 4.1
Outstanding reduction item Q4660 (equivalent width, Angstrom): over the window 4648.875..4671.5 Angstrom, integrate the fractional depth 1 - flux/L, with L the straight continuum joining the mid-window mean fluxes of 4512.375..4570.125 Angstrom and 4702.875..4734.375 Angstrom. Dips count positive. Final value 0.5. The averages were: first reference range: 4.04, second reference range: 4.13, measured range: 4.01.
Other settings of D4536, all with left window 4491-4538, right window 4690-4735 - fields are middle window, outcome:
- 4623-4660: 0.61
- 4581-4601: 0.14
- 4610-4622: -0.73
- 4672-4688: 0.23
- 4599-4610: -0.69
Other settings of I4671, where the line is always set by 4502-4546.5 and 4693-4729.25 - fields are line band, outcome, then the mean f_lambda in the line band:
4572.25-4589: -0.06 mag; 4.31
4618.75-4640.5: -0.03 mag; 4.24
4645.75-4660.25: 0.08 mag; 3.83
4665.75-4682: 0.00 mag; 4.15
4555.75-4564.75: -0.15 mag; 4.68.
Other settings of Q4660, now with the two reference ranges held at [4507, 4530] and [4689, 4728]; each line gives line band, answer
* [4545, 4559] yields 1.1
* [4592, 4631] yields -1.7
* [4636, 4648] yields 0.3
